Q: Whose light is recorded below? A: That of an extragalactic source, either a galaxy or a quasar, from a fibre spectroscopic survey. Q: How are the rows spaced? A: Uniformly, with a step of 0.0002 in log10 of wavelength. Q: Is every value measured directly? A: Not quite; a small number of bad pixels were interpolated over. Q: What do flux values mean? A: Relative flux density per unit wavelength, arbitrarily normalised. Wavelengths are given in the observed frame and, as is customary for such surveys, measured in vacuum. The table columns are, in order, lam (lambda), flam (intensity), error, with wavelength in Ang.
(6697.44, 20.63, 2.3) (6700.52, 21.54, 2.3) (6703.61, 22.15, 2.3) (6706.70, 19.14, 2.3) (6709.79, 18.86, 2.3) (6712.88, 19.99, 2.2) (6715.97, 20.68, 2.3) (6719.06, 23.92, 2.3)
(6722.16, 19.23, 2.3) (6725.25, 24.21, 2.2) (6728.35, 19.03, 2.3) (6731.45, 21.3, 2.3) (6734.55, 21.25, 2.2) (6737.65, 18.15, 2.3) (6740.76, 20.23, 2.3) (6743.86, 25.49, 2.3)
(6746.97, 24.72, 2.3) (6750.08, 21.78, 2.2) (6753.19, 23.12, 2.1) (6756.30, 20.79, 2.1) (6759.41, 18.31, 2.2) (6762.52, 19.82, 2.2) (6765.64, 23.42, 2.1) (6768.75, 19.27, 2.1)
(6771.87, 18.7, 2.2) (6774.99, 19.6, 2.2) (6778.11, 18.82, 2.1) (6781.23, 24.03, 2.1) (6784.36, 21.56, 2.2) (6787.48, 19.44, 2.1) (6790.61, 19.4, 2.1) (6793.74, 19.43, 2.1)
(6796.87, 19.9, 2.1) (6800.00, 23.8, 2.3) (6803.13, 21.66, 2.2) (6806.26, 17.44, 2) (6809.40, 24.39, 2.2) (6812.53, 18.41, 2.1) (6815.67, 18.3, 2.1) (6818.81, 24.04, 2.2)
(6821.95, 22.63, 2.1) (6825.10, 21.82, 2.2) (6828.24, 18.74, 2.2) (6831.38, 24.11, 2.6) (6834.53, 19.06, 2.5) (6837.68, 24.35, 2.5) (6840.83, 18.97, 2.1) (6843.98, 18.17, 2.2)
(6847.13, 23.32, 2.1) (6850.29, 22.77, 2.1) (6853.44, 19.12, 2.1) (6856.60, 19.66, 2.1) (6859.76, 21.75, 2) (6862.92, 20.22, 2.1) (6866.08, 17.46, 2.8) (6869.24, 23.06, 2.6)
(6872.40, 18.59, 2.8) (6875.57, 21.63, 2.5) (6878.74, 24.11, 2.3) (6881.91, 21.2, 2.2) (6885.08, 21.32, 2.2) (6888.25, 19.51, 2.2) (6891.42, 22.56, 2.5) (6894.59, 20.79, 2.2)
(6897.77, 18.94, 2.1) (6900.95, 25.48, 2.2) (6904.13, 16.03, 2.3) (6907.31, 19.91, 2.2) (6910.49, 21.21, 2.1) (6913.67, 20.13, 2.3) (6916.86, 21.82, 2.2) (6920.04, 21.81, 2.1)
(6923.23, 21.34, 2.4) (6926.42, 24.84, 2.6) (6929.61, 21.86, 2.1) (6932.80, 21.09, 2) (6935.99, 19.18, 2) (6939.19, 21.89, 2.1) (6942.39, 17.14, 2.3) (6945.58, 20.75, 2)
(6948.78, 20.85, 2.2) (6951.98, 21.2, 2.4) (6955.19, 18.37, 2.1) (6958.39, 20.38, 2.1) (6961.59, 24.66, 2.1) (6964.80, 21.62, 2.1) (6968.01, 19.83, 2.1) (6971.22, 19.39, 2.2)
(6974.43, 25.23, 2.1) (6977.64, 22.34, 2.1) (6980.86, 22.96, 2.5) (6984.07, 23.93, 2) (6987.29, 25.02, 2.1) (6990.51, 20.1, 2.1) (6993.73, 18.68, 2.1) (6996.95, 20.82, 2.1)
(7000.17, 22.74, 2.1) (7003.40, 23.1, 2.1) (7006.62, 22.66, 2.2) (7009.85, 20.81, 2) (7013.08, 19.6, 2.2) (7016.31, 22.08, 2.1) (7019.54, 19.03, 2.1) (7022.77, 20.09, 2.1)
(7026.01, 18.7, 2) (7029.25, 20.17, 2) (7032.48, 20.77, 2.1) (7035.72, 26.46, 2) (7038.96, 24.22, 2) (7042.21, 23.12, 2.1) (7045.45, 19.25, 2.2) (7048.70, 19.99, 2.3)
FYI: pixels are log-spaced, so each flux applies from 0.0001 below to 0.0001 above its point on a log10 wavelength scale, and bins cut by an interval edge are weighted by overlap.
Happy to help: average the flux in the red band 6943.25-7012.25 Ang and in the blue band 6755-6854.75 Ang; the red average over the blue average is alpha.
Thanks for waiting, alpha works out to 1.04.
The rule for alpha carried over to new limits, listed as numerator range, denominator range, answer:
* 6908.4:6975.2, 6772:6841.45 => 1.01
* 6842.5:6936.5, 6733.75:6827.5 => 1.00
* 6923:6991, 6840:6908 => 1.04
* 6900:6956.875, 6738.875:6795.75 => 0.99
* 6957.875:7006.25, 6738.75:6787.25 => 1.04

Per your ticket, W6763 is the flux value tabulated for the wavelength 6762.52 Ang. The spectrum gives 19.82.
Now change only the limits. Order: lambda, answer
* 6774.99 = 19.6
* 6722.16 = 19.23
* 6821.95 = 22.63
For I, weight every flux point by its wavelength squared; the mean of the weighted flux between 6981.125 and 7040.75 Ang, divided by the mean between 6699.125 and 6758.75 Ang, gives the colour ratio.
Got 1.1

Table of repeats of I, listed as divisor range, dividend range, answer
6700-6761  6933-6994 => 1.08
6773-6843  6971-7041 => 1.11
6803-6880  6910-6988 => 1.06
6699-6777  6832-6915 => 1.03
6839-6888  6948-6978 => 1.06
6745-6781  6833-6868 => 1.00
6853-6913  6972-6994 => 1.13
